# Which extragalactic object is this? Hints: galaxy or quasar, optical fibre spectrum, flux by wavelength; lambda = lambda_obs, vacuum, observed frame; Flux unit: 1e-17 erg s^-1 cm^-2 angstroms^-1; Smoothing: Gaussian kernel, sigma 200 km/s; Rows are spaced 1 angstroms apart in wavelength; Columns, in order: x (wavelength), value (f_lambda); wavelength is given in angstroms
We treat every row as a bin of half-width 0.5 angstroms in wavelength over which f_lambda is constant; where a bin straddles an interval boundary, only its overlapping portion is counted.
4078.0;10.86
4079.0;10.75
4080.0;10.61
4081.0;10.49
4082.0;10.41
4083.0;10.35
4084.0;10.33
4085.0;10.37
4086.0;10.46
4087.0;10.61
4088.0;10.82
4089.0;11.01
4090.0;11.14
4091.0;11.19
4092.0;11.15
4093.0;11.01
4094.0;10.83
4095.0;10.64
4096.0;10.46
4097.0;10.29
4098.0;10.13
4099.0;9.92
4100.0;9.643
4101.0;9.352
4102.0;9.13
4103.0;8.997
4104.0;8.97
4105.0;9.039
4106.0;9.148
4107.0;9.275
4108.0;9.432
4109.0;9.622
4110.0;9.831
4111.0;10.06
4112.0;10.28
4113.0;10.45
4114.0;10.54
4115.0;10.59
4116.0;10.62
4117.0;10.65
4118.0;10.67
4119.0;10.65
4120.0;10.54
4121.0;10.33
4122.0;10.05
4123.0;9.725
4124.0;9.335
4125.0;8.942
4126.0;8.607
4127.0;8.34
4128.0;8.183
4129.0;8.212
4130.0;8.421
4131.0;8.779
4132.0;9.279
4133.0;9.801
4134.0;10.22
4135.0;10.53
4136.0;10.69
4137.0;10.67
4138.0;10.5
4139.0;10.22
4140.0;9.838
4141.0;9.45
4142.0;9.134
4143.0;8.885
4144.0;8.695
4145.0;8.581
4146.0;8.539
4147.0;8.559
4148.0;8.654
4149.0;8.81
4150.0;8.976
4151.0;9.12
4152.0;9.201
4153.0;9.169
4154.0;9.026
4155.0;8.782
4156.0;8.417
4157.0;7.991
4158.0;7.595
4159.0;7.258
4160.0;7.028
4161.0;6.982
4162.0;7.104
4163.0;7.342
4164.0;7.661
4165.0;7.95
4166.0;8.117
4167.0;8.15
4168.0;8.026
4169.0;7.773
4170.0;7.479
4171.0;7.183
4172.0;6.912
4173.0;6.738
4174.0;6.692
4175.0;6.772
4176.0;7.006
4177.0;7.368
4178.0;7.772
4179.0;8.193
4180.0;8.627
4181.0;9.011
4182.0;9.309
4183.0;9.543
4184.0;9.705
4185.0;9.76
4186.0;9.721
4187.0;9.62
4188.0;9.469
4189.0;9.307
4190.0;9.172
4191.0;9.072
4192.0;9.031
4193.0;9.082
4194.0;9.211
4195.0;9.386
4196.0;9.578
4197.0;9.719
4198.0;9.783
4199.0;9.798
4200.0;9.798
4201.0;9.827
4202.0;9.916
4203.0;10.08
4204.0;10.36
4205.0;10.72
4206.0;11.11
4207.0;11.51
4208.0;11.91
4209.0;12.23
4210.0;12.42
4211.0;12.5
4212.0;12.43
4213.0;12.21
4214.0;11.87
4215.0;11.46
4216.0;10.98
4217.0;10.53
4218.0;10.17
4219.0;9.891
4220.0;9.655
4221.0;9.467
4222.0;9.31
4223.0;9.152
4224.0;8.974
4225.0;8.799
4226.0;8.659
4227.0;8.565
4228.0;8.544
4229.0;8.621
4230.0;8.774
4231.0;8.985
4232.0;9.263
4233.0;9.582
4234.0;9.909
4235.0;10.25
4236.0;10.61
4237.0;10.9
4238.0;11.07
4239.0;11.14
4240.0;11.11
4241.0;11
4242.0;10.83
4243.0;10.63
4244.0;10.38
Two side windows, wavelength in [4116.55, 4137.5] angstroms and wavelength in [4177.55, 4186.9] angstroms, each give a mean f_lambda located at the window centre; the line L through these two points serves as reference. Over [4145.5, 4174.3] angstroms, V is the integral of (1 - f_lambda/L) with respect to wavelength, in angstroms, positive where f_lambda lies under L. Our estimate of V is 4.2 angstroms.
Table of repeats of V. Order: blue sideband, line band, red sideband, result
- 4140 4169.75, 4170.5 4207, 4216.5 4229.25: -0.96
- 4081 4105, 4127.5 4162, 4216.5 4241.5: 3.95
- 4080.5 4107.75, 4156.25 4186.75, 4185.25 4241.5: 6.69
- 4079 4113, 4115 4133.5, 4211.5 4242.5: 1.11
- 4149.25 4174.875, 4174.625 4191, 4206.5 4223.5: 0.59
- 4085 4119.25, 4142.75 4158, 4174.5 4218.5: 2.03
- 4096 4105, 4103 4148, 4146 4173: -3.42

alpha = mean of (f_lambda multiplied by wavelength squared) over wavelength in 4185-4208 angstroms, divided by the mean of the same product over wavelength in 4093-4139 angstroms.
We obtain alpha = 1.0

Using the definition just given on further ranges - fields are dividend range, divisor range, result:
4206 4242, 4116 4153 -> 1.15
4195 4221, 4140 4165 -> 1.32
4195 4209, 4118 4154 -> 1.14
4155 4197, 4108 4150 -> 0.88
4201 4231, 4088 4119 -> 1.07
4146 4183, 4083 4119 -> 0.81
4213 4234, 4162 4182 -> 1.29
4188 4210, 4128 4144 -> 1.09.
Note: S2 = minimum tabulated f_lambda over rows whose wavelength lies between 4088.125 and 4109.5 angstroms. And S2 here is 8.97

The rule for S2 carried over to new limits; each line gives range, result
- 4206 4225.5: 8.799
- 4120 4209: 6.692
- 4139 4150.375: 8.539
